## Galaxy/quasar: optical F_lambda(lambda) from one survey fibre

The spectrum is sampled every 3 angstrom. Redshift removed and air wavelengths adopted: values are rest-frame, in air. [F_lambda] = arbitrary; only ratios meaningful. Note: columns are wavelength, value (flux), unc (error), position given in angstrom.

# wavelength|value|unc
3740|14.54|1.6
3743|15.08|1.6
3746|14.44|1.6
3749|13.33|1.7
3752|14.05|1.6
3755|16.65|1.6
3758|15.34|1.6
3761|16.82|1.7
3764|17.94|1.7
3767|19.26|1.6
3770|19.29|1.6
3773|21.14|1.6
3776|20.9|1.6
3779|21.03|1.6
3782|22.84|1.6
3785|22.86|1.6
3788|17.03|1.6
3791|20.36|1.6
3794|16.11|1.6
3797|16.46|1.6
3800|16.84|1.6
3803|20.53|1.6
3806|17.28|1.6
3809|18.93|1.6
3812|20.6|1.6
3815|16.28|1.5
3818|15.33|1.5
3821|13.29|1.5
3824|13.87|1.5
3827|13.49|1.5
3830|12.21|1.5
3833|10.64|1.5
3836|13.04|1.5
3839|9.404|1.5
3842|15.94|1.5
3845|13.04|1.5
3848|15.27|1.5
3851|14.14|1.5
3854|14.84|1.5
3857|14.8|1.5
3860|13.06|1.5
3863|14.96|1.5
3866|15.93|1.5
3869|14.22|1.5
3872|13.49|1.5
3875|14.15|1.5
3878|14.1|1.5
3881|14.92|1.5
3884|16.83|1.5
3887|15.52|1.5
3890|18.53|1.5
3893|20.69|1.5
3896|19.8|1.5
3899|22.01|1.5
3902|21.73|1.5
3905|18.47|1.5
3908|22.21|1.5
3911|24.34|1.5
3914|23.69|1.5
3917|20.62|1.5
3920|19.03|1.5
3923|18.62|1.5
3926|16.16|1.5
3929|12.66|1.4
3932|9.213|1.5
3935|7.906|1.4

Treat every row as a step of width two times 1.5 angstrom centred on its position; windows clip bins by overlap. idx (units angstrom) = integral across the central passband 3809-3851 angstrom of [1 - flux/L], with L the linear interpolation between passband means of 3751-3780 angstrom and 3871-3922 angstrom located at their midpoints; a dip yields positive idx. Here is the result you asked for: 9.8 angstrom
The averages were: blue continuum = 18.3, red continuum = 18.9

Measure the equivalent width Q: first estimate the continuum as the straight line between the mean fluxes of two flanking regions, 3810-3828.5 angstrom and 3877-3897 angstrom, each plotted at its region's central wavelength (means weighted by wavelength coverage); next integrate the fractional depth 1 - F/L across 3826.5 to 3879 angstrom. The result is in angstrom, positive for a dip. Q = 8.6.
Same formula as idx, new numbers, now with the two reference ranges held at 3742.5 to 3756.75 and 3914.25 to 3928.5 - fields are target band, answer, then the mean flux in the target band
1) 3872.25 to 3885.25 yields 2.1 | 14.8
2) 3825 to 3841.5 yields 4.5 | 12.1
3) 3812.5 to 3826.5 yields 1.1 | 15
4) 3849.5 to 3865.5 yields 2.5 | 14.5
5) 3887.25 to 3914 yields -4.0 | 20.9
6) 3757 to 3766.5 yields -1.3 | 17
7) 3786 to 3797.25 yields -1.6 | 17.8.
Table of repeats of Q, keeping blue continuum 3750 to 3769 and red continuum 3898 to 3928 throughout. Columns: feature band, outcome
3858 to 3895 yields 7.64 angstrom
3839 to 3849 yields 2.59 angstrom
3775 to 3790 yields -3.20 angstrom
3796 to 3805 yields -0.15 angstrom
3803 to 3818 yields -0.22 angstrom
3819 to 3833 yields 4.06 angstrom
